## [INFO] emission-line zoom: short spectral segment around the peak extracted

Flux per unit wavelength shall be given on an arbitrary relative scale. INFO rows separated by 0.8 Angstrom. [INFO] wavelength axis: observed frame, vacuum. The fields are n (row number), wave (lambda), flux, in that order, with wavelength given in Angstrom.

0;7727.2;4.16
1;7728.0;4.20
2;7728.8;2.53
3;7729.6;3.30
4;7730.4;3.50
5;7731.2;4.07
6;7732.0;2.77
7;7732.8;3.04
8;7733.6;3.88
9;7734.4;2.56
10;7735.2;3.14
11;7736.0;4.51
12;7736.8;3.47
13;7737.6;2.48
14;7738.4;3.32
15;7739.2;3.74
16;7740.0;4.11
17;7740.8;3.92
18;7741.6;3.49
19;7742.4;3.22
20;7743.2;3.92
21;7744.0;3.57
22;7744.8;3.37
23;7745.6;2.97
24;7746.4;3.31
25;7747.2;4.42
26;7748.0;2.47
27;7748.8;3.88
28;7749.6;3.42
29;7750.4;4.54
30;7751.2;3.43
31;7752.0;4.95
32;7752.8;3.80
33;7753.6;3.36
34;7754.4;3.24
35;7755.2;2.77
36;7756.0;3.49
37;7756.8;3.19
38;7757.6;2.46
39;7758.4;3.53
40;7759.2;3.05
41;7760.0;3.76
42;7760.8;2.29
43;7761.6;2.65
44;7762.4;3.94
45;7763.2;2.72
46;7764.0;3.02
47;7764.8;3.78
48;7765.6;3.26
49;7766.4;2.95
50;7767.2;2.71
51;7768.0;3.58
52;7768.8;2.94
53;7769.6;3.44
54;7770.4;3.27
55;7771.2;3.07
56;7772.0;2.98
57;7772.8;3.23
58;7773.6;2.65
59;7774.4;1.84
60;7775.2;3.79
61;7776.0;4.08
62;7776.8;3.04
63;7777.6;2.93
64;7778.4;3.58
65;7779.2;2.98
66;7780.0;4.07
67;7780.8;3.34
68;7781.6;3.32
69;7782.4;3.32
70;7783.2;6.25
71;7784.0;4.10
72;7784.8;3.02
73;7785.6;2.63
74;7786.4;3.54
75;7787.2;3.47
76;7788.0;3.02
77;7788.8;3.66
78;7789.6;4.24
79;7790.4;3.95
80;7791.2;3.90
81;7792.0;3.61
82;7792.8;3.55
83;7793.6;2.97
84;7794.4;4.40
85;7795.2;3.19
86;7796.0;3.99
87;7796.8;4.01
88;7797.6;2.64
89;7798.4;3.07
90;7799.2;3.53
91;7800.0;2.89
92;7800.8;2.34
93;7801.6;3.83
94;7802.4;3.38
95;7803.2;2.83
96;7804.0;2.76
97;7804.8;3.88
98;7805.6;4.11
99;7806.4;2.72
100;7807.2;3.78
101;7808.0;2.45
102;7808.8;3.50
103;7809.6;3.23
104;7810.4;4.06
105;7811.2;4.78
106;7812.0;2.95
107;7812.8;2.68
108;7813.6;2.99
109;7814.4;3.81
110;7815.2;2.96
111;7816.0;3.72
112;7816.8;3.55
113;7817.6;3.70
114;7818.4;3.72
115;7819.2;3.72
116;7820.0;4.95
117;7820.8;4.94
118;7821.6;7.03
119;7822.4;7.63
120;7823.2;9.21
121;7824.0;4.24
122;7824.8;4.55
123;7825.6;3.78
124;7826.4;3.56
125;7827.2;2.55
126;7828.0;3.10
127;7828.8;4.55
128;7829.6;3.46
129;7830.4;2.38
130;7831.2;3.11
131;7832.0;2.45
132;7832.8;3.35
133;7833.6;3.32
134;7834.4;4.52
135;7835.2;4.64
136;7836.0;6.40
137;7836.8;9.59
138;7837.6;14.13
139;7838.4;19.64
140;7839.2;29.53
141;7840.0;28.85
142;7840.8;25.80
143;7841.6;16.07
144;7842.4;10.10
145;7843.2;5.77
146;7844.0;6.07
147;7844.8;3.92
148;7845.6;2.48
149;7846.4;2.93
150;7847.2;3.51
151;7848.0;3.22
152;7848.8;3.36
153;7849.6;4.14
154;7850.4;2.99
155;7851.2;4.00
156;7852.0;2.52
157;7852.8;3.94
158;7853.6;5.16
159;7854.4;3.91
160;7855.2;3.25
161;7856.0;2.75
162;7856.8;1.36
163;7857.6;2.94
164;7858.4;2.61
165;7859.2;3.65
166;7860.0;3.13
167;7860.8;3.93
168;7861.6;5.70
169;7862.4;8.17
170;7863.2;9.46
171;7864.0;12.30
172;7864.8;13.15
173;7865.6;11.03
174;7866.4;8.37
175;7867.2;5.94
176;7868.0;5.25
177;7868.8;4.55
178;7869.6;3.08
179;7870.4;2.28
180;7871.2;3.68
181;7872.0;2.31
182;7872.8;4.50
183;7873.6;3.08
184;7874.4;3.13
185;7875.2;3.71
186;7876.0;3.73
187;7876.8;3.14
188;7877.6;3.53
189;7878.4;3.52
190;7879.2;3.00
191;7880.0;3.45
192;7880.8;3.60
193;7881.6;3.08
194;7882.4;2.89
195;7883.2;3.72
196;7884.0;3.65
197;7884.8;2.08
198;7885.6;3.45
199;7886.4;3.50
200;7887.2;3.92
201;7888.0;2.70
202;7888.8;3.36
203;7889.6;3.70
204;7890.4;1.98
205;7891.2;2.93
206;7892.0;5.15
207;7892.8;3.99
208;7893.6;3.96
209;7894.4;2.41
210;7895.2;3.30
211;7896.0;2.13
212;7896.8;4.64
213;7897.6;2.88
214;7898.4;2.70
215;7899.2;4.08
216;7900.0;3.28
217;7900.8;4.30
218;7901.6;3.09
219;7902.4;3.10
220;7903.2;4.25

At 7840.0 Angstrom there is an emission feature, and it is H-alpha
